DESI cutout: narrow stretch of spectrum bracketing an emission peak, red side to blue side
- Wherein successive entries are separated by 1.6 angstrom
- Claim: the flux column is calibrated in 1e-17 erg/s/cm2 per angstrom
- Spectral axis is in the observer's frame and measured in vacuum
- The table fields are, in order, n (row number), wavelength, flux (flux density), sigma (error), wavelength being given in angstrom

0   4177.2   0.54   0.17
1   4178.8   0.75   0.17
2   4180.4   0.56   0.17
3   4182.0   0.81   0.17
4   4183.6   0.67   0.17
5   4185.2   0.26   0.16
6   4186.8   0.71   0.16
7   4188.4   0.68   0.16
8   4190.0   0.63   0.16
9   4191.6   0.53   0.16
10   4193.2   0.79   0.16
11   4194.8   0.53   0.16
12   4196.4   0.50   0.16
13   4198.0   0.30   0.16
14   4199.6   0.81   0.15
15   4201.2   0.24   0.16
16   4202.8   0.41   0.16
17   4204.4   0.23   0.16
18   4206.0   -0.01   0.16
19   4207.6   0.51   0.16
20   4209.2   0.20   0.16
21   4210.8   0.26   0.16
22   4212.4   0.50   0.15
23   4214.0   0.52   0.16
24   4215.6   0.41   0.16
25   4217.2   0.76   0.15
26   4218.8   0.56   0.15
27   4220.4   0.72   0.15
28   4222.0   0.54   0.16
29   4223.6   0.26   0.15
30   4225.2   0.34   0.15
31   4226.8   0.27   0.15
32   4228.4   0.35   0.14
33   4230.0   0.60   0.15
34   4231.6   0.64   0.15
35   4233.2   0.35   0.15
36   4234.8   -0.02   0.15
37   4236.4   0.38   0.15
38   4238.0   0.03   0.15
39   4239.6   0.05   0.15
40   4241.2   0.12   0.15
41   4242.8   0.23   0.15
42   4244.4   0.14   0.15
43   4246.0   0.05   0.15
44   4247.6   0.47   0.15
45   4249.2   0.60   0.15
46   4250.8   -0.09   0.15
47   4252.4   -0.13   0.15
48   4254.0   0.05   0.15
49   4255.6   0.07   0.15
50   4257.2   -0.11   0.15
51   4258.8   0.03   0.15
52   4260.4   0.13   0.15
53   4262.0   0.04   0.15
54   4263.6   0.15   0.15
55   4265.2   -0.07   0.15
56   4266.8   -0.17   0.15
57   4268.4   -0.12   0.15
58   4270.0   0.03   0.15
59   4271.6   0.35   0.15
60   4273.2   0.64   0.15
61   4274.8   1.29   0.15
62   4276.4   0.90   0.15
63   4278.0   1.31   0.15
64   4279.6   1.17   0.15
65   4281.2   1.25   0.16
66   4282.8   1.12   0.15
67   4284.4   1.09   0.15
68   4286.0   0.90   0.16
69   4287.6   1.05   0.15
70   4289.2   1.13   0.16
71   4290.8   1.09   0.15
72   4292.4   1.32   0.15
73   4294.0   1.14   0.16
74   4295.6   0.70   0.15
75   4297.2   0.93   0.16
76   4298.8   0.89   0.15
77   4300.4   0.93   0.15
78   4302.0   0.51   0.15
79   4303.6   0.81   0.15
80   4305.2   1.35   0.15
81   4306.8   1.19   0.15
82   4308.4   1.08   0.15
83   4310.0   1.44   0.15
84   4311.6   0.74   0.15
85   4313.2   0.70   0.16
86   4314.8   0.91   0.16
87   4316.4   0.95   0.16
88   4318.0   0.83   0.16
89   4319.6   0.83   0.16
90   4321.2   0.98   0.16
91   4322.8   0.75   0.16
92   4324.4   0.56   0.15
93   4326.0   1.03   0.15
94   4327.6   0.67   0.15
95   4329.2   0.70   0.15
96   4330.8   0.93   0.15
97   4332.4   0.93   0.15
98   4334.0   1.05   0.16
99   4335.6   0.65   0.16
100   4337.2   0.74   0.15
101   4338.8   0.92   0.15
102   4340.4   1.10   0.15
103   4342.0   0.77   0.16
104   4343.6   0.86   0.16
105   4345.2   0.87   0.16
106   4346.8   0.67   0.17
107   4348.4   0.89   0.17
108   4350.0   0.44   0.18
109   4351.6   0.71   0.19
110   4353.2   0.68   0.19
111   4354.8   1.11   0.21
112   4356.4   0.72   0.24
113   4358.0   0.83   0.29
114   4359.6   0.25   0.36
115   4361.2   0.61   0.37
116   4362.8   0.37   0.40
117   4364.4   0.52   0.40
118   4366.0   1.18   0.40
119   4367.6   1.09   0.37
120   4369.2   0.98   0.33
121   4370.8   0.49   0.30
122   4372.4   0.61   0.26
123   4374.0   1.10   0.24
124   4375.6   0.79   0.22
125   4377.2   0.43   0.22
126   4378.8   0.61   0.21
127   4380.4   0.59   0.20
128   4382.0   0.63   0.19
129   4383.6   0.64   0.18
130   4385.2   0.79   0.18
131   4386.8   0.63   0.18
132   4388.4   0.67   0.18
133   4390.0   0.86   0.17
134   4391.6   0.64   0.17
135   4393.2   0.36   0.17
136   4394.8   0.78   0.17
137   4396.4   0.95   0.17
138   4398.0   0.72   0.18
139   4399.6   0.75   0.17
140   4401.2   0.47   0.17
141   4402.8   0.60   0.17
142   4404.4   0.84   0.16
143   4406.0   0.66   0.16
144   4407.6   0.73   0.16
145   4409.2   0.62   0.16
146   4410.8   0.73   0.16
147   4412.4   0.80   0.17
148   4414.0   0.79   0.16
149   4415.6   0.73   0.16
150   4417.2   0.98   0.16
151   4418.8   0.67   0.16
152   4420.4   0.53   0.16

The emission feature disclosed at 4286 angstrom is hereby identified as C IV 1549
